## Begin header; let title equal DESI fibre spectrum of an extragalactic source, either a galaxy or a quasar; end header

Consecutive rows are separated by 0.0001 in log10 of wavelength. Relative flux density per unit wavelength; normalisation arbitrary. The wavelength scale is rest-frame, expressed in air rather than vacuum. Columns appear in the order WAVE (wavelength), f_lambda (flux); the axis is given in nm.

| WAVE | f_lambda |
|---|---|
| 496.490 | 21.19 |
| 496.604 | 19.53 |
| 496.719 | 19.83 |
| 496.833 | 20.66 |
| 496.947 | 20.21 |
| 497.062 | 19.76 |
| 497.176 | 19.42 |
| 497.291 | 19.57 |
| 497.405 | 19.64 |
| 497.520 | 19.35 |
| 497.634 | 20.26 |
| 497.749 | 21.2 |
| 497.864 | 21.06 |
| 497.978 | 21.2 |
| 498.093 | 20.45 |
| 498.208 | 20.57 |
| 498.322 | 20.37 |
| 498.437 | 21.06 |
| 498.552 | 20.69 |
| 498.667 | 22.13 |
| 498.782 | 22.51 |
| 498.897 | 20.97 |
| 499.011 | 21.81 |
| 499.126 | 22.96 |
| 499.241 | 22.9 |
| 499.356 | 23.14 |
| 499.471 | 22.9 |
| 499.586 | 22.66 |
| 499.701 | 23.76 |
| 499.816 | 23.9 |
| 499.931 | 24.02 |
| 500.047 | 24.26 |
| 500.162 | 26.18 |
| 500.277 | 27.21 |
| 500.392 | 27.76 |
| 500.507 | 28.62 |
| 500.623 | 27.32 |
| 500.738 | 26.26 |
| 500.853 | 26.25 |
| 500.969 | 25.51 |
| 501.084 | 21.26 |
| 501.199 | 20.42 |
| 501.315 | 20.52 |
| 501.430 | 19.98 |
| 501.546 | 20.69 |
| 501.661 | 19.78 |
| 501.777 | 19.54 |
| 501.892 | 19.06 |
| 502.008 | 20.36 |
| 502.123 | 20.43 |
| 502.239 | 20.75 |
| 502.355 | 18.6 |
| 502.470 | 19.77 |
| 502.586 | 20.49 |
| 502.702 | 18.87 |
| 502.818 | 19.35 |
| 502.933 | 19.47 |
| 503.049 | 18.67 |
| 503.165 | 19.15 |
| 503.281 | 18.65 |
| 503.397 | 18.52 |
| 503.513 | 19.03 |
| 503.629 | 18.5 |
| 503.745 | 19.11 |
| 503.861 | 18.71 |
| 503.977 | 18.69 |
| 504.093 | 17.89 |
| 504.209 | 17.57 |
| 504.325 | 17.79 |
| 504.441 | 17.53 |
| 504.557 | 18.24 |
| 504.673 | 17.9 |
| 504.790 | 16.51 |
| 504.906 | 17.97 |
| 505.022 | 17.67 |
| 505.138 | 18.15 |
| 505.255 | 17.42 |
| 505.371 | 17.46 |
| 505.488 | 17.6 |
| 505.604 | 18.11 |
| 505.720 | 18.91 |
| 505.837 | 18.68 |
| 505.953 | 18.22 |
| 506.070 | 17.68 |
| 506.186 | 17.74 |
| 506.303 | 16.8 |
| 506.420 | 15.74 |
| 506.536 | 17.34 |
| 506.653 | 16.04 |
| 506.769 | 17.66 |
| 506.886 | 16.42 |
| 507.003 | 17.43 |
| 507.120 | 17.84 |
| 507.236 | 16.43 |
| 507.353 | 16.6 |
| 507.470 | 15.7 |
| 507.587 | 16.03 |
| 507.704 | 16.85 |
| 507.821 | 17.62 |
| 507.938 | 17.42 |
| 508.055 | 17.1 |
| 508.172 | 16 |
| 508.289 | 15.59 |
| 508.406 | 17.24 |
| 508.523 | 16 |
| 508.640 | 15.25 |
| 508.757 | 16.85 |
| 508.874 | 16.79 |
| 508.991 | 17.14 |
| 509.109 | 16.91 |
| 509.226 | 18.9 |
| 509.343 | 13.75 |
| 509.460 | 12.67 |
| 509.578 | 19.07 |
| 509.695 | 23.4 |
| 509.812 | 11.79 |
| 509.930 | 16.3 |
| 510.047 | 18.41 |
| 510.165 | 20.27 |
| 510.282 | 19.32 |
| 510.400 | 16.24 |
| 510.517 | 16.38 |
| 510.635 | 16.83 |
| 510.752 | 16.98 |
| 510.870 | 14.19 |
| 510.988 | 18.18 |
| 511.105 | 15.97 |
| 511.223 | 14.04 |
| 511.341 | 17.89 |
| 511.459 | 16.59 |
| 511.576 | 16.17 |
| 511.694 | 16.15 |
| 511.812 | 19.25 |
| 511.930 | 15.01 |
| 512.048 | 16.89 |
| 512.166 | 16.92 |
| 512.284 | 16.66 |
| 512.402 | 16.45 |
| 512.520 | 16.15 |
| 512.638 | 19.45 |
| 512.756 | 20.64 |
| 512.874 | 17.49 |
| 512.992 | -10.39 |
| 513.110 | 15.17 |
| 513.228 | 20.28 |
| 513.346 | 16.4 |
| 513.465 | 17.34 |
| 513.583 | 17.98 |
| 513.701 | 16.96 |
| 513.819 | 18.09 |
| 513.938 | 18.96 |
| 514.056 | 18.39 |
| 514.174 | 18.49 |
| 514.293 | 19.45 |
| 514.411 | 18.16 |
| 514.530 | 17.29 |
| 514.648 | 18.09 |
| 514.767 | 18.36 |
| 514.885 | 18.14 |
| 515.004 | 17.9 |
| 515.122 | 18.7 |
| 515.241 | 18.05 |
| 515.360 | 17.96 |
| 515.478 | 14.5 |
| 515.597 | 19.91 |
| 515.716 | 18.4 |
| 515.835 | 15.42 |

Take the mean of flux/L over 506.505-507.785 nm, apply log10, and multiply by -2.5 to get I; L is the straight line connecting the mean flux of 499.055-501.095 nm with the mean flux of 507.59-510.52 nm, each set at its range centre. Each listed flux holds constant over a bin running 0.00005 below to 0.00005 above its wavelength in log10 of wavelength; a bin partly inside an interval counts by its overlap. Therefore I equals 0.11 mag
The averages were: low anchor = 24.9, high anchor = 16.9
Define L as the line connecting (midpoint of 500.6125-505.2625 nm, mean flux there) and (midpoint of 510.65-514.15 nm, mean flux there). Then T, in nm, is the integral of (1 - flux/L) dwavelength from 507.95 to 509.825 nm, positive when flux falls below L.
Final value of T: 0.09 nm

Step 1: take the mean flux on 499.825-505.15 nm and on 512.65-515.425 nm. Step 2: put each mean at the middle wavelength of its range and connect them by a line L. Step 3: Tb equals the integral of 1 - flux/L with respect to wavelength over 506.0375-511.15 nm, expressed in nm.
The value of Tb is 0.50 nm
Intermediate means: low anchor 20.7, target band 16.8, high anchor 16.9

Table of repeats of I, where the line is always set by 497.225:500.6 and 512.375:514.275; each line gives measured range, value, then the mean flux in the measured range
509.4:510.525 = 0.015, 17.4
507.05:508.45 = 0.120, 16.7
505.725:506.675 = 0.114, 17.4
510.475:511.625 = 0.056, 16.3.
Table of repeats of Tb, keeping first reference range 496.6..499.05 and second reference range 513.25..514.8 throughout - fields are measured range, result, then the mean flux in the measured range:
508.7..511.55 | 0.27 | 16.9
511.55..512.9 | 0.08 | 17.3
